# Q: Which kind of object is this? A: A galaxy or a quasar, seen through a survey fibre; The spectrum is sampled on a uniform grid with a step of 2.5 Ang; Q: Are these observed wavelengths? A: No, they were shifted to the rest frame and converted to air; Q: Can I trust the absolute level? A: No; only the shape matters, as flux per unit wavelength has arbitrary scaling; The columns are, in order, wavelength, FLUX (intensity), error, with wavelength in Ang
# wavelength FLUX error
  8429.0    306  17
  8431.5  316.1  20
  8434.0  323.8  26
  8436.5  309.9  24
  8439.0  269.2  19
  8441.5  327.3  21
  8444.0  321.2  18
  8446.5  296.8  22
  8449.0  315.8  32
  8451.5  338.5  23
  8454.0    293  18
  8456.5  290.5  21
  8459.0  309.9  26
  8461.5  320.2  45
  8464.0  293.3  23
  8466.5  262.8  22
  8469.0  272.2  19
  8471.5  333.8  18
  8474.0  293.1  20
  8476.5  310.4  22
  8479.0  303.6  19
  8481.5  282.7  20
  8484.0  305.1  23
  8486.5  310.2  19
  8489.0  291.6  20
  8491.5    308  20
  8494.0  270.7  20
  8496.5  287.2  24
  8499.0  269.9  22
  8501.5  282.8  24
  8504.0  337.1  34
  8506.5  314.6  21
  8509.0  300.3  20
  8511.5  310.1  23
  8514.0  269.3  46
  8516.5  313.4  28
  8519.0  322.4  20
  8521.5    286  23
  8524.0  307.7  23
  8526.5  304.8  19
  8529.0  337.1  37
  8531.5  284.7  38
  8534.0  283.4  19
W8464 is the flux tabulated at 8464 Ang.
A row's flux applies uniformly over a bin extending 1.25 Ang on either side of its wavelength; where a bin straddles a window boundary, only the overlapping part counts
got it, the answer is 293.3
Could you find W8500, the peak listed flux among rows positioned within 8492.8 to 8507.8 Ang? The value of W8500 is 337.1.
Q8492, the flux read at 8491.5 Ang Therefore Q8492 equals 308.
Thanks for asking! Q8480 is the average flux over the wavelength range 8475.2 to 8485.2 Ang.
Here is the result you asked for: 300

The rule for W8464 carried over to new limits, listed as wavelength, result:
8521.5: 286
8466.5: 262.8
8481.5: 282.7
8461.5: 320.2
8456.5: 290.5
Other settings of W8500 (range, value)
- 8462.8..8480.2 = 333.8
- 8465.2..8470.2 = 272.2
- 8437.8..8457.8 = 338.5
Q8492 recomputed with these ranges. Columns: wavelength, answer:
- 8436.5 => 309.9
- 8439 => 269.2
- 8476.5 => 310.4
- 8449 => 315.8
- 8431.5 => 316.1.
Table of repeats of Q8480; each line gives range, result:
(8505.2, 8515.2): 299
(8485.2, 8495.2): 295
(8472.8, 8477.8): 302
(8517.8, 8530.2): 311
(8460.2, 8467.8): 292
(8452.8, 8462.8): 303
